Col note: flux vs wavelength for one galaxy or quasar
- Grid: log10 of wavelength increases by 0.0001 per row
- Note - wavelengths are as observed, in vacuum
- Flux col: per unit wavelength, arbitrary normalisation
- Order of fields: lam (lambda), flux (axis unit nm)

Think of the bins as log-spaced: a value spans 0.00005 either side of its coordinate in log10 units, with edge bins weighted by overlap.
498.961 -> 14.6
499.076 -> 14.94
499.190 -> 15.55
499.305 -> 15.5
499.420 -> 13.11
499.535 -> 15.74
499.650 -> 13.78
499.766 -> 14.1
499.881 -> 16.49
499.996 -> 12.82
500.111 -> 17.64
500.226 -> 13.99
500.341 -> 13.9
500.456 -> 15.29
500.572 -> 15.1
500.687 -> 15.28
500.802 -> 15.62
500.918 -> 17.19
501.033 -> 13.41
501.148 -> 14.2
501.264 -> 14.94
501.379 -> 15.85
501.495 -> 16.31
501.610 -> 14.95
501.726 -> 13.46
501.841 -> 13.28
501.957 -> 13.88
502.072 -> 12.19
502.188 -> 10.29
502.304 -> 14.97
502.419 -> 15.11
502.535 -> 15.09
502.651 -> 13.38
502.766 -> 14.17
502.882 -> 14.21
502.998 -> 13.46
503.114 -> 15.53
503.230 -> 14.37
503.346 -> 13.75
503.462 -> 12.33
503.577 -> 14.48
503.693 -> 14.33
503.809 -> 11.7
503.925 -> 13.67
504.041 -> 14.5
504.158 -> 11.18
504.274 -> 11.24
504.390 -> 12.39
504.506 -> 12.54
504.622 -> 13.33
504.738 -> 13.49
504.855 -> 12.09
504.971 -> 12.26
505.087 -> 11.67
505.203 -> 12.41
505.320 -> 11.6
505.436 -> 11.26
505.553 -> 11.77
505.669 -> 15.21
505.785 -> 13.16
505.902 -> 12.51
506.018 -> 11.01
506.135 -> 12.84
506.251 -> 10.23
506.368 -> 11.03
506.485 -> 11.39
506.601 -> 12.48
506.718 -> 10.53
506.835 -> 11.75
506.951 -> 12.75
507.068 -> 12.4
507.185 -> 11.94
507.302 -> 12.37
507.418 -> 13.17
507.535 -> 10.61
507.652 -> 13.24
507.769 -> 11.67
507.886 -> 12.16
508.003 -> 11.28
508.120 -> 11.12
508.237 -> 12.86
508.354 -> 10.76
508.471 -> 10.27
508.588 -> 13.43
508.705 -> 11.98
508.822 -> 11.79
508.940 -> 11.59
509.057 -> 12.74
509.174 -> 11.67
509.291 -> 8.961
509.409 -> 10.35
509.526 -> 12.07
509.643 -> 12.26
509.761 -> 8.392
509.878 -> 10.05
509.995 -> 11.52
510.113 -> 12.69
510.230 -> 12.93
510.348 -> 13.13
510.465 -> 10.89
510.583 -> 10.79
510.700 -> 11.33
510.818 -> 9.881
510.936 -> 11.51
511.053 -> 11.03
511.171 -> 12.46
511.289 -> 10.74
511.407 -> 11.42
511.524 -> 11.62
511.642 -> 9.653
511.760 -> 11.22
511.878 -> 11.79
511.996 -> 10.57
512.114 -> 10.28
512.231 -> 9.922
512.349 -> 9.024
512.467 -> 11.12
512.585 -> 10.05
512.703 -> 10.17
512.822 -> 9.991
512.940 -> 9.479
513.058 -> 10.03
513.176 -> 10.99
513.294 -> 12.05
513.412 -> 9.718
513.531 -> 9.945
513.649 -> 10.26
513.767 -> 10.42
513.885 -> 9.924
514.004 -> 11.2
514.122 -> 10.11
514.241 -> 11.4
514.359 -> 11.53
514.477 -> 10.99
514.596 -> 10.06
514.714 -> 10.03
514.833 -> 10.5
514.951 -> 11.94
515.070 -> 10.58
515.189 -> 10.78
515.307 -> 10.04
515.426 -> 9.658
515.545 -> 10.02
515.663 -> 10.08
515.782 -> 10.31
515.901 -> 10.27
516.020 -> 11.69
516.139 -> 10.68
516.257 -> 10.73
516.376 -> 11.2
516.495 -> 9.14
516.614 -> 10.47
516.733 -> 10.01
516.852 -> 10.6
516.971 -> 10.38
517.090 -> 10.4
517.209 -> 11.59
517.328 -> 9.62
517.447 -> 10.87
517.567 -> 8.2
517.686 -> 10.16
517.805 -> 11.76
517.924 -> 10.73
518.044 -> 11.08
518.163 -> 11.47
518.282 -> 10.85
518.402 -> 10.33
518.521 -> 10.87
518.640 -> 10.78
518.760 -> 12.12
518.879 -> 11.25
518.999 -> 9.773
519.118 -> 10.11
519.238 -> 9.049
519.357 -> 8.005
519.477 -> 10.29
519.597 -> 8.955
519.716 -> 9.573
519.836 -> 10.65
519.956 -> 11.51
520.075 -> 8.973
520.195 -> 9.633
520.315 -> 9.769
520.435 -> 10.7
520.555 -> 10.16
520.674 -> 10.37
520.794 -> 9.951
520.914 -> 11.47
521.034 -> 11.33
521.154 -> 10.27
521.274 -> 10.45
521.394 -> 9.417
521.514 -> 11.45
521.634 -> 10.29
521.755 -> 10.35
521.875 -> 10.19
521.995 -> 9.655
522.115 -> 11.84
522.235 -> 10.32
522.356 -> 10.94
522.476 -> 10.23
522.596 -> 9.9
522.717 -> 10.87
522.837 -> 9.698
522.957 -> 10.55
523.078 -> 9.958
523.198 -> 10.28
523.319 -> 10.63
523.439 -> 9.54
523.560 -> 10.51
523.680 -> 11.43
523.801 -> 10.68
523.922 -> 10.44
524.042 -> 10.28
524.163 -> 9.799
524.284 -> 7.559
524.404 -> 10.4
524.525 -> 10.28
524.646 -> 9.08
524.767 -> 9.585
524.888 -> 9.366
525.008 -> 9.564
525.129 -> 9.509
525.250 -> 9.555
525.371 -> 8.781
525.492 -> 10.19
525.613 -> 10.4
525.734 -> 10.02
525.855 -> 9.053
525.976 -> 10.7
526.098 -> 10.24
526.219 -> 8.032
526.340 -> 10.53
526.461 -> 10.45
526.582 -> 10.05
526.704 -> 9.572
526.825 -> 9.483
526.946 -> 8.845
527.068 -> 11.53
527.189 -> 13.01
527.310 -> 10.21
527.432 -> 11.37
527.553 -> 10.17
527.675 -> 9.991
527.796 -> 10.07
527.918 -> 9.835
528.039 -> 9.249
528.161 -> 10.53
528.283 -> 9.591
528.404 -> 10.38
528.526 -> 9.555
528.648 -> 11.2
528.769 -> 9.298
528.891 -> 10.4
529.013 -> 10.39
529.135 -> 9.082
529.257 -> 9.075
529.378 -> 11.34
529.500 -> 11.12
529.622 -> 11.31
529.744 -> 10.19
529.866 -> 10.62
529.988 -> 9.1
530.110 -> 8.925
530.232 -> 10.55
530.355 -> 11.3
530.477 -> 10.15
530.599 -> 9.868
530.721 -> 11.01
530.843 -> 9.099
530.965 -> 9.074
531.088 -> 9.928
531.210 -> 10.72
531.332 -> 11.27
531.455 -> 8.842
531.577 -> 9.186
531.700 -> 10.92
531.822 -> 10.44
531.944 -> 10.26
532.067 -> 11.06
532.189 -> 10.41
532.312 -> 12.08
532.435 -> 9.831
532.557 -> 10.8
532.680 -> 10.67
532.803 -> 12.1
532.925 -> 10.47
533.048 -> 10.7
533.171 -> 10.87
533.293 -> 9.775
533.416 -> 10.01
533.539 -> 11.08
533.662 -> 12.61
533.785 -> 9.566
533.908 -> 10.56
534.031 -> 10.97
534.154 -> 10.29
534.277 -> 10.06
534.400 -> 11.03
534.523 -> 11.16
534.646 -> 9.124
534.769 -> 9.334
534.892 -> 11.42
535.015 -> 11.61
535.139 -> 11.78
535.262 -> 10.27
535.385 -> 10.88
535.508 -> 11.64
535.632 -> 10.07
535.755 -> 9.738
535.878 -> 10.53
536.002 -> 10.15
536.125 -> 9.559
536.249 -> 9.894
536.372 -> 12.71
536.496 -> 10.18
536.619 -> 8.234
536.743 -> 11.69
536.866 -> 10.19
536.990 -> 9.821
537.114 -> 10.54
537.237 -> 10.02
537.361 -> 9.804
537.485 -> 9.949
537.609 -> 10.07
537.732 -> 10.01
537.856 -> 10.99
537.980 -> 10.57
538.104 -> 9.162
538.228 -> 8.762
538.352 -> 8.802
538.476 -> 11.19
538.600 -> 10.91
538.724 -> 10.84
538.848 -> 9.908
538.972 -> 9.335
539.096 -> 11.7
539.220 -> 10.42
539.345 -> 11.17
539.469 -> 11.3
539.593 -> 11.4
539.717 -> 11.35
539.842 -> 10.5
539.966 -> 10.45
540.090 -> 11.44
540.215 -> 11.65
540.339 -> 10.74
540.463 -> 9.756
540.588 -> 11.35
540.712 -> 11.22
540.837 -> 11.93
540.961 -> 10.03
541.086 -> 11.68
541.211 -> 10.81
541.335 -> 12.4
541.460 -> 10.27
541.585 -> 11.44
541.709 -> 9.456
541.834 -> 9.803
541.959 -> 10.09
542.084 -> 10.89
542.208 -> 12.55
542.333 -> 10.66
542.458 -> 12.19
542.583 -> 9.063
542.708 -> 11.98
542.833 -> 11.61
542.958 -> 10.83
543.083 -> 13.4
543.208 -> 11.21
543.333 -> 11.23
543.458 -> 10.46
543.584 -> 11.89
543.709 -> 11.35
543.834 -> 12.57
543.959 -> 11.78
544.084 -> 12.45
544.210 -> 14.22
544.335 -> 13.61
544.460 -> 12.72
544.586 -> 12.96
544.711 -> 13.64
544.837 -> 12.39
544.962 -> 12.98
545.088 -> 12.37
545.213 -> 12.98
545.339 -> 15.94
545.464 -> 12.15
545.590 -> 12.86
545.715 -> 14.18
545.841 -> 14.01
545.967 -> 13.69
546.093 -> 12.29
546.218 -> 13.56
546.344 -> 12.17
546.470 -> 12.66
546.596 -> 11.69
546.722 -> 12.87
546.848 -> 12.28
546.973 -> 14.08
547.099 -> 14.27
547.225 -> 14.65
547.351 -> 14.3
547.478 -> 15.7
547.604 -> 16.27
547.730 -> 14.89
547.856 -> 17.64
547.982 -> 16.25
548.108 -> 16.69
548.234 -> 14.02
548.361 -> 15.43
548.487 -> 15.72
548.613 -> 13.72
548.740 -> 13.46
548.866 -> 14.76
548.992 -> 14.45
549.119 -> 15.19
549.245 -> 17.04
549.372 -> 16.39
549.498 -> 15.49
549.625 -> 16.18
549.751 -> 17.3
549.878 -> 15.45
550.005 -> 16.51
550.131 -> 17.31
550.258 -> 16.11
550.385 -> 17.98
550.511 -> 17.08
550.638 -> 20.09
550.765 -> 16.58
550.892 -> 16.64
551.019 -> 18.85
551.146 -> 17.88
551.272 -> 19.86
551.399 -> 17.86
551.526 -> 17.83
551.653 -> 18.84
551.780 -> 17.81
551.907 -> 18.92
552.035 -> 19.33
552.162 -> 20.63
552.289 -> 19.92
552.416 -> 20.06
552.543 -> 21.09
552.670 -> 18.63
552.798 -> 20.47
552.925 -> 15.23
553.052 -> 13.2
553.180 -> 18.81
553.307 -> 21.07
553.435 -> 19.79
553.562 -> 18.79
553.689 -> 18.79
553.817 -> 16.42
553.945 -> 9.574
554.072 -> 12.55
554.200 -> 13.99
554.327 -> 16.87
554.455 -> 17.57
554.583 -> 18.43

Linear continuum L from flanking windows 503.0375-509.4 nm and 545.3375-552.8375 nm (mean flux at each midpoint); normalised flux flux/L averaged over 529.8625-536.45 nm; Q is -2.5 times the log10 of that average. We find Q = 0.37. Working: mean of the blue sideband 12.3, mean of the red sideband 16.1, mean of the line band 10.5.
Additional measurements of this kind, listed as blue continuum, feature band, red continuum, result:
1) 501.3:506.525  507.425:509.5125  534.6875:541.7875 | 0.10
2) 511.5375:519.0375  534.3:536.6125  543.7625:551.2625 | 0.24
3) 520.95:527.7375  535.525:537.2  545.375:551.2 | 0.23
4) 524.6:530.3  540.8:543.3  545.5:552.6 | 0.26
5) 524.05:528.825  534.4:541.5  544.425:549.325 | 0.16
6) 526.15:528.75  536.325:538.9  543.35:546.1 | 0.15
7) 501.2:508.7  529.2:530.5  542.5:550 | 0.28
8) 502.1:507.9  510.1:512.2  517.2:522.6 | 0.04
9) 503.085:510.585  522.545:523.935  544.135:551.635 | 0.27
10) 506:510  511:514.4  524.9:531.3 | 0.06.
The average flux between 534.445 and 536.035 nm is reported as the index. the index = 10.6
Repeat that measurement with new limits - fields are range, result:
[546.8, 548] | 15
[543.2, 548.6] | 13.5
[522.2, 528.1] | 10.1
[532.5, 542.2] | 10.6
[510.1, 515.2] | 10.8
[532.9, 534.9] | 10.5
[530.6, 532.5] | 10.3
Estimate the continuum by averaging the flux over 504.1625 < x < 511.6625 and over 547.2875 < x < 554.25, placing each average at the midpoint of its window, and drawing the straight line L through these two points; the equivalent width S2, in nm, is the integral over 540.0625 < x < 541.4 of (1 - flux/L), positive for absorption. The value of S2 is 0.39 nm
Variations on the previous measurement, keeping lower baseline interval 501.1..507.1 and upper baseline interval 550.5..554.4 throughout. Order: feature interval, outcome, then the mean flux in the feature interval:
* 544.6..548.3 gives 0.72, 13.9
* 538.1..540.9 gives 0.99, 10.7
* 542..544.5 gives 0.76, 11.8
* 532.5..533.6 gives 0.36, 10.7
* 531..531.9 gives 0.32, 10.2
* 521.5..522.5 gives 0.29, 10.6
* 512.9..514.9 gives 0.50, 10.5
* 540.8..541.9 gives 0.39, 10.8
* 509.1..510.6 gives 0.26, 11.2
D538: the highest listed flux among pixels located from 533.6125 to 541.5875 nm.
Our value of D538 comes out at 12.71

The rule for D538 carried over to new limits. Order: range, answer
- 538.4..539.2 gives 11.7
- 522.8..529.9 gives 13.01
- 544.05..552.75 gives 21.09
